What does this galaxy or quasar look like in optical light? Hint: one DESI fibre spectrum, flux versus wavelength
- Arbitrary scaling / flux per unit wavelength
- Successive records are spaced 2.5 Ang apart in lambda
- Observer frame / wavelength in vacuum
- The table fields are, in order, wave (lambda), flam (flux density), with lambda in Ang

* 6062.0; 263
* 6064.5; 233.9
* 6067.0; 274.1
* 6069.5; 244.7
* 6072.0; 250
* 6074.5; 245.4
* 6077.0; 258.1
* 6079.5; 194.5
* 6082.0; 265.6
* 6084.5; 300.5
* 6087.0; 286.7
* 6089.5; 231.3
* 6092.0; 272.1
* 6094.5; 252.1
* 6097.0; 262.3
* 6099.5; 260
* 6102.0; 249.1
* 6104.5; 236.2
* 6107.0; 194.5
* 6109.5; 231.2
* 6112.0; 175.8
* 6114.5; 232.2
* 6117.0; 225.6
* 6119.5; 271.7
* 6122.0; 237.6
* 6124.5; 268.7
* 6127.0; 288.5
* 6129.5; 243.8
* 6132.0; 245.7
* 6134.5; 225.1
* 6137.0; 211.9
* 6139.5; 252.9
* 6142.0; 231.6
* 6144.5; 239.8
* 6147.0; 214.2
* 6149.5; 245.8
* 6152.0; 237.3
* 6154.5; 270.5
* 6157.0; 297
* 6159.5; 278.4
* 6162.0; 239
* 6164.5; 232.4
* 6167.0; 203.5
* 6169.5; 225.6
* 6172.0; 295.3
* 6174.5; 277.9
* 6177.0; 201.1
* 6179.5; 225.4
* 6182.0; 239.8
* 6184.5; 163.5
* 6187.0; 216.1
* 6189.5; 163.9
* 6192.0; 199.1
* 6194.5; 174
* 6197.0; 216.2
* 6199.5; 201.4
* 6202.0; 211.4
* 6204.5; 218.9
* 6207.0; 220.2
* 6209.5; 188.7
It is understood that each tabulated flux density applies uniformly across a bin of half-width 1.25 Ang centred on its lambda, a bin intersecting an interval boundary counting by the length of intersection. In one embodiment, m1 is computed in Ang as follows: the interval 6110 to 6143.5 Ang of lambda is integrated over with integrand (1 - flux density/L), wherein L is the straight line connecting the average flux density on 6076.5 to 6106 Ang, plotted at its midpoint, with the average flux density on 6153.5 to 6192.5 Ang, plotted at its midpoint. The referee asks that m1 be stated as 0.9 Ang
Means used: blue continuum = 255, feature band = 239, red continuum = 233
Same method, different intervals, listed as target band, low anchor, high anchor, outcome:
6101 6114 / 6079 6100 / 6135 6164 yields 2.0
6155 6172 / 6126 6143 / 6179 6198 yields -2.5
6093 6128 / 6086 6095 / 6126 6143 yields 1.4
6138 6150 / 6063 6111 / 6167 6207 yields -0.3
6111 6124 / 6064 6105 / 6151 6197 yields 0.7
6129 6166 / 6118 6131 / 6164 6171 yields -0.7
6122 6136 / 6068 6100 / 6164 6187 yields -0.6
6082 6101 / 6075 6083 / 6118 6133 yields -1.7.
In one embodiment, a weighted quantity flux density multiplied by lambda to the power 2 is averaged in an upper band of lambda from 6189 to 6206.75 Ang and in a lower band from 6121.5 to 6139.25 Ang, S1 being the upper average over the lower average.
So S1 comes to 0.8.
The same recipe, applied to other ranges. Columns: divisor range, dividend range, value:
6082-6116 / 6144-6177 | 1.03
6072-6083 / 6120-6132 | 1.09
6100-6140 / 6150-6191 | 1.01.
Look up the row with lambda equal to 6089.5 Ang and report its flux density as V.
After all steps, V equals 231.3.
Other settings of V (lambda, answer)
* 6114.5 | 232.2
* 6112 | 175.8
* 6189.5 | 163.9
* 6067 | 274.1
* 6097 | 262.3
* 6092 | 272.1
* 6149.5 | 245.8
